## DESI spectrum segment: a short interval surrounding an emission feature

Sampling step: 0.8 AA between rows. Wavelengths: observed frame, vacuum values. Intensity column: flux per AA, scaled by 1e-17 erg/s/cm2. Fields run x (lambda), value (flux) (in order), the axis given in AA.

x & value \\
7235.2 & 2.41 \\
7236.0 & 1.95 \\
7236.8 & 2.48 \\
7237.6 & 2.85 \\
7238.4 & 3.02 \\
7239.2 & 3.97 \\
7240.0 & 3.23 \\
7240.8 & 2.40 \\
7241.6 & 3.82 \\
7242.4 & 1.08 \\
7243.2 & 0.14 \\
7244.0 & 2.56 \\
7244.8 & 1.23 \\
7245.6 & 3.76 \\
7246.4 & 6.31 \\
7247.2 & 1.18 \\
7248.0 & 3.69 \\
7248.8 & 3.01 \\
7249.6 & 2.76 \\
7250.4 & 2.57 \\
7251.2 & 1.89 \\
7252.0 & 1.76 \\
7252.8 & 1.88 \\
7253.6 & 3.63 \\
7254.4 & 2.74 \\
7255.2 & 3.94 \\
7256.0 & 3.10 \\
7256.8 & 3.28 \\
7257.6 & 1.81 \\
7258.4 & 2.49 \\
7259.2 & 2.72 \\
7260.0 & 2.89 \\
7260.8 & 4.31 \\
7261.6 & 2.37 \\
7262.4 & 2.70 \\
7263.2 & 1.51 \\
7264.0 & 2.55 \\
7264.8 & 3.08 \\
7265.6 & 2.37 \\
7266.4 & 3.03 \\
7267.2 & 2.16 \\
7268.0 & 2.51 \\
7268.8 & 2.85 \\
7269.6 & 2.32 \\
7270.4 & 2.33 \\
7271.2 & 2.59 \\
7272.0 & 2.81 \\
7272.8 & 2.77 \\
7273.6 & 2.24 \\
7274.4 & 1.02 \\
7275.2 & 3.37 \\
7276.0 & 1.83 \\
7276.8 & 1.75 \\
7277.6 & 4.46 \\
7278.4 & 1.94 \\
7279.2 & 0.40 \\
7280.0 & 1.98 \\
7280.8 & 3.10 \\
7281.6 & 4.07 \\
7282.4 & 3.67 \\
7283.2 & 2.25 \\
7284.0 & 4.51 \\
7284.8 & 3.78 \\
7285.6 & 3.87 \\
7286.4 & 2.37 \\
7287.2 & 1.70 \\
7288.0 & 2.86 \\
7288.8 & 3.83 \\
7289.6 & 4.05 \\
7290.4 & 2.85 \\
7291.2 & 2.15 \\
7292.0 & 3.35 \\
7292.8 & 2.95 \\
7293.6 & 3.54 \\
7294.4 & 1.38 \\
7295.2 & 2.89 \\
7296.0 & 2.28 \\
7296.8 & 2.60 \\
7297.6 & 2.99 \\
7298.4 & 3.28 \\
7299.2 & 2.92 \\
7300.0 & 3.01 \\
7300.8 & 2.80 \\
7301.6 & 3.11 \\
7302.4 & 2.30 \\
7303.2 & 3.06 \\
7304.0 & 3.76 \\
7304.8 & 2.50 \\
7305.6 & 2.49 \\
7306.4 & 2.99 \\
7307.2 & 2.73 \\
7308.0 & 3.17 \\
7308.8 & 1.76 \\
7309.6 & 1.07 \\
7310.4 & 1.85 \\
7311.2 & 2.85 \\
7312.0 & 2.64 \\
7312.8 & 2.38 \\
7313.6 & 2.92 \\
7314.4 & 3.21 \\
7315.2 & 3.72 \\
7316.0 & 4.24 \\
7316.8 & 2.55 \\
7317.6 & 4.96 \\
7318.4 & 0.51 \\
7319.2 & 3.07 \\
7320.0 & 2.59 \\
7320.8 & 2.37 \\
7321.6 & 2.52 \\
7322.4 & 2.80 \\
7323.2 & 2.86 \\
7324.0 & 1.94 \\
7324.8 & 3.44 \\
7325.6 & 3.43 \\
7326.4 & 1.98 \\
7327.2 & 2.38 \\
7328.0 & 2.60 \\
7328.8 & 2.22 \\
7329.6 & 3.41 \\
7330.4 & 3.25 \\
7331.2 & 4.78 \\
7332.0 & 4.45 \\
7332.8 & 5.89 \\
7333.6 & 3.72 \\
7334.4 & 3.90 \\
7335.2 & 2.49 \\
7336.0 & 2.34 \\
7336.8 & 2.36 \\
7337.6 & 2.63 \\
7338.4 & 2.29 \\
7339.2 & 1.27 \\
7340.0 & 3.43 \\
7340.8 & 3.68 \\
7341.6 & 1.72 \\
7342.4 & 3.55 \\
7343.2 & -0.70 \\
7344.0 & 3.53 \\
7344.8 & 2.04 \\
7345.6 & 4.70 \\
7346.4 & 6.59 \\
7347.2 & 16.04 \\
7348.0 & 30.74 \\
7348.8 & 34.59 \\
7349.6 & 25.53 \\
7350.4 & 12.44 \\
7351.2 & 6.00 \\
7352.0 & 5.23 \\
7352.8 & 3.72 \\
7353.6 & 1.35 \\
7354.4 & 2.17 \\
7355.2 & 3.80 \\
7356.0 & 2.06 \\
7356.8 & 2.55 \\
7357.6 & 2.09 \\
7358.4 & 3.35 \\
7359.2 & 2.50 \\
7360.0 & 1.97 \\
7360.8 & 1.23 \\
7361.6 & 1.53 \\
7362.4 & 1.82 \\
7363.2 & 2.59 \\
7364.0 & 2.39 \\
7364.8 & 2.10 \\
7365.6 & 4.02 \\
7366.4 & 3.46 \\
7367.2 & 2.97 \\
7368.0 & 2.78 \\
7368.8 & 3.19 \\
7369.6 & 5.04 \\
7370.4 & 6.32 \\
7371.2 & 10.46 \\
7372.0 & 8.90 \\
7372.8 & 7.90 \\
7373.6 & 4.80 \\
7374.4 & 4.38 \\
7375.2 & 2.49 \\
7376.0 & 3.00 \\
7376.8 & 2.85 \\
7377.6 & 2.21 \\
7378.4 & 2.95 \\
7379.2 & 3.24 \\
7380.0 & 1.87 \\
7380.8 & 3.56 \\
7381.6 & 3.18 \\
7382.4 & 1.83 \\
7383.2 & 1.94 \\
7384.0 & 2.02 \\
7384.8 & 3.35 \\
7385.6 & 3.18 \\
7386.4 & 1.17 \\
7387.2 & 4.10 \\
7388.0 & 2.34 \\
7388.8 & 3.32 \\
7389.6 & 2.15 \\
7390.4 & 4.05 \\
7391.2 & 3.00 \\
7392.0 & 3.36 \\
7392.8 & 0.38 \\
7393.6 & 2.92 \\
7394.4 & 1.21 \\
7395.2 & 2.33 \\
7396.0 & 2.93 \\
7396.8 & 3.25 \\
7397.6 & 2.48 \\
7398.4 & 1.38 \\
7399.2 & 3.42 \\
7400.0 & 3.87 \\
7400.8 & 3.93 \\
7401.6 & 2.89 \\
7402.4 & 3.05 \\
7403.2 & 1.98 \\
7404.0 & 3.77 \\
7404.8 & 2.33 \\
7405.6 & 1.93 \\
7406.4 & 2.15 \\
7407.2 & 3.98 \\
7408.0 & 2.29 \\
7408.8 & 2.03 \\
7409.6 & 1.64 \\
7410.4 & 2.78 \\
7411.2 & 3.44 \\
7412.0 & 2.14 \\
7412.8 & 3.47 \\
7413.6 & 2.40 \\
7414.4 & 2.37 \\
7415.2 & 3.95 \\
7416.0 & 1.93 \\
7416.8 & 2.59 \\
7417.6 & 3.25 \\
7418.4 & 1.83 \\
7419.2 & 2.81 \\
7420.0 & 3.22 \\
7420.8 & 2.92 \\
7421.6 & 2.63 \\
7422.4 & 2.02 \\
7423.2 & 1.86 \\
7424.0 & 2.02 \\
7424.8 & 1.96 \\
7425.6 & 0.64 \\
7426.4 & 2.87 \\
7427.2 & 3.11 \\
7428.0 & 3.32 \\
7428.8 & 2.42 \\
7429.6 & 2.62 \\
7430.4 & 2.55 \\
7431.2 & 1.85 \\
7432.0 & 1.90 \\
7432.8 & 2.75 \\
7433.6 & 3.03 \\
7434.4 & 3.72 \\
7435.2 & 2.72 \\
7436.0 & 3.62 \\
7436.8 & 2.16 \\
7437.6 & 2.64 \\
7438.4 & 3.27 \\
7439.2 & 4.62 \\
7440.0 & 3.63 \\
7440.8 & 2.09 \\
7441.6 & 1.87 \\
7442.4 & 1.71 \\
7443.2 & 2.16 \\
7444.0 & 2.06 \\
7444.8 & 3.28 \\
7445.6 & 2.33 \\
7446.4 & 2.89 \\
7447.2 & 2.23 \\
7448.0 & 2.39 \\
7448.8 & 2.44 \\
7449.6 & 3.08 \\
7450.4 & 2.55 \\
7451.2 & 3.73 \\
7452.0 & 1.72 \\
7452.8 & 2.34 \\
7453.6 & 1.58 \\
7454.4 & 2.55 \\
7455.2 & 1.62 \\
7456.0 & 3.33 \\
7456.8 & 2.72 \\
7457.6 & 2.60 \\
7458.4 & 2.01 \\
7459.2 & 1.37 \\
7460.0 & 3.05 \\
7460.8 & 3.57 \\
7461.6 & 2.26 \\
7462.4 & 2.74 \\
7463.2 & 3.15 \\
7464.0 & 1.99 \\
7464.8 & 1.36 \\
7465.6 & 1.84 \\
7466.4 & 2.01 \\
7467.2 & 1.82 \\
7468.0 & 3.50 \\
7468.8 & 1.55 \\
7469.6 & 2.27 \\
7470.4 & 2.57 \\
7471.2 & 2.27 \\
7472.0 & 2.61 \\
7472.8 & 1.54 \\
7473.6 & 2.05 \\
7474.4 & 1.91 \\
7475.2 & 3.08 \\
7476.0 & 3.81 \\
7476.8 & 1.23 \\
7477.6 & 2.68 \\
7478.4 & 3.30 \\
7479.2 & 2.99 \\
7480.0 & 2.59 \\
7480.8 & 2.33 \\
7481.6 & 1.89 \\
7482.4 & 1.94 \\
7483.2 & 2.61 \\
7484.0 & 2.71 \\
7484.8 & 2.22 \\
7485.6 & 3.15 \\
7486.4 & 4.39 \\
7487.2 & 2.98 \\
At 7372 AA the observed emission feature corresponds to [N II] 6583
